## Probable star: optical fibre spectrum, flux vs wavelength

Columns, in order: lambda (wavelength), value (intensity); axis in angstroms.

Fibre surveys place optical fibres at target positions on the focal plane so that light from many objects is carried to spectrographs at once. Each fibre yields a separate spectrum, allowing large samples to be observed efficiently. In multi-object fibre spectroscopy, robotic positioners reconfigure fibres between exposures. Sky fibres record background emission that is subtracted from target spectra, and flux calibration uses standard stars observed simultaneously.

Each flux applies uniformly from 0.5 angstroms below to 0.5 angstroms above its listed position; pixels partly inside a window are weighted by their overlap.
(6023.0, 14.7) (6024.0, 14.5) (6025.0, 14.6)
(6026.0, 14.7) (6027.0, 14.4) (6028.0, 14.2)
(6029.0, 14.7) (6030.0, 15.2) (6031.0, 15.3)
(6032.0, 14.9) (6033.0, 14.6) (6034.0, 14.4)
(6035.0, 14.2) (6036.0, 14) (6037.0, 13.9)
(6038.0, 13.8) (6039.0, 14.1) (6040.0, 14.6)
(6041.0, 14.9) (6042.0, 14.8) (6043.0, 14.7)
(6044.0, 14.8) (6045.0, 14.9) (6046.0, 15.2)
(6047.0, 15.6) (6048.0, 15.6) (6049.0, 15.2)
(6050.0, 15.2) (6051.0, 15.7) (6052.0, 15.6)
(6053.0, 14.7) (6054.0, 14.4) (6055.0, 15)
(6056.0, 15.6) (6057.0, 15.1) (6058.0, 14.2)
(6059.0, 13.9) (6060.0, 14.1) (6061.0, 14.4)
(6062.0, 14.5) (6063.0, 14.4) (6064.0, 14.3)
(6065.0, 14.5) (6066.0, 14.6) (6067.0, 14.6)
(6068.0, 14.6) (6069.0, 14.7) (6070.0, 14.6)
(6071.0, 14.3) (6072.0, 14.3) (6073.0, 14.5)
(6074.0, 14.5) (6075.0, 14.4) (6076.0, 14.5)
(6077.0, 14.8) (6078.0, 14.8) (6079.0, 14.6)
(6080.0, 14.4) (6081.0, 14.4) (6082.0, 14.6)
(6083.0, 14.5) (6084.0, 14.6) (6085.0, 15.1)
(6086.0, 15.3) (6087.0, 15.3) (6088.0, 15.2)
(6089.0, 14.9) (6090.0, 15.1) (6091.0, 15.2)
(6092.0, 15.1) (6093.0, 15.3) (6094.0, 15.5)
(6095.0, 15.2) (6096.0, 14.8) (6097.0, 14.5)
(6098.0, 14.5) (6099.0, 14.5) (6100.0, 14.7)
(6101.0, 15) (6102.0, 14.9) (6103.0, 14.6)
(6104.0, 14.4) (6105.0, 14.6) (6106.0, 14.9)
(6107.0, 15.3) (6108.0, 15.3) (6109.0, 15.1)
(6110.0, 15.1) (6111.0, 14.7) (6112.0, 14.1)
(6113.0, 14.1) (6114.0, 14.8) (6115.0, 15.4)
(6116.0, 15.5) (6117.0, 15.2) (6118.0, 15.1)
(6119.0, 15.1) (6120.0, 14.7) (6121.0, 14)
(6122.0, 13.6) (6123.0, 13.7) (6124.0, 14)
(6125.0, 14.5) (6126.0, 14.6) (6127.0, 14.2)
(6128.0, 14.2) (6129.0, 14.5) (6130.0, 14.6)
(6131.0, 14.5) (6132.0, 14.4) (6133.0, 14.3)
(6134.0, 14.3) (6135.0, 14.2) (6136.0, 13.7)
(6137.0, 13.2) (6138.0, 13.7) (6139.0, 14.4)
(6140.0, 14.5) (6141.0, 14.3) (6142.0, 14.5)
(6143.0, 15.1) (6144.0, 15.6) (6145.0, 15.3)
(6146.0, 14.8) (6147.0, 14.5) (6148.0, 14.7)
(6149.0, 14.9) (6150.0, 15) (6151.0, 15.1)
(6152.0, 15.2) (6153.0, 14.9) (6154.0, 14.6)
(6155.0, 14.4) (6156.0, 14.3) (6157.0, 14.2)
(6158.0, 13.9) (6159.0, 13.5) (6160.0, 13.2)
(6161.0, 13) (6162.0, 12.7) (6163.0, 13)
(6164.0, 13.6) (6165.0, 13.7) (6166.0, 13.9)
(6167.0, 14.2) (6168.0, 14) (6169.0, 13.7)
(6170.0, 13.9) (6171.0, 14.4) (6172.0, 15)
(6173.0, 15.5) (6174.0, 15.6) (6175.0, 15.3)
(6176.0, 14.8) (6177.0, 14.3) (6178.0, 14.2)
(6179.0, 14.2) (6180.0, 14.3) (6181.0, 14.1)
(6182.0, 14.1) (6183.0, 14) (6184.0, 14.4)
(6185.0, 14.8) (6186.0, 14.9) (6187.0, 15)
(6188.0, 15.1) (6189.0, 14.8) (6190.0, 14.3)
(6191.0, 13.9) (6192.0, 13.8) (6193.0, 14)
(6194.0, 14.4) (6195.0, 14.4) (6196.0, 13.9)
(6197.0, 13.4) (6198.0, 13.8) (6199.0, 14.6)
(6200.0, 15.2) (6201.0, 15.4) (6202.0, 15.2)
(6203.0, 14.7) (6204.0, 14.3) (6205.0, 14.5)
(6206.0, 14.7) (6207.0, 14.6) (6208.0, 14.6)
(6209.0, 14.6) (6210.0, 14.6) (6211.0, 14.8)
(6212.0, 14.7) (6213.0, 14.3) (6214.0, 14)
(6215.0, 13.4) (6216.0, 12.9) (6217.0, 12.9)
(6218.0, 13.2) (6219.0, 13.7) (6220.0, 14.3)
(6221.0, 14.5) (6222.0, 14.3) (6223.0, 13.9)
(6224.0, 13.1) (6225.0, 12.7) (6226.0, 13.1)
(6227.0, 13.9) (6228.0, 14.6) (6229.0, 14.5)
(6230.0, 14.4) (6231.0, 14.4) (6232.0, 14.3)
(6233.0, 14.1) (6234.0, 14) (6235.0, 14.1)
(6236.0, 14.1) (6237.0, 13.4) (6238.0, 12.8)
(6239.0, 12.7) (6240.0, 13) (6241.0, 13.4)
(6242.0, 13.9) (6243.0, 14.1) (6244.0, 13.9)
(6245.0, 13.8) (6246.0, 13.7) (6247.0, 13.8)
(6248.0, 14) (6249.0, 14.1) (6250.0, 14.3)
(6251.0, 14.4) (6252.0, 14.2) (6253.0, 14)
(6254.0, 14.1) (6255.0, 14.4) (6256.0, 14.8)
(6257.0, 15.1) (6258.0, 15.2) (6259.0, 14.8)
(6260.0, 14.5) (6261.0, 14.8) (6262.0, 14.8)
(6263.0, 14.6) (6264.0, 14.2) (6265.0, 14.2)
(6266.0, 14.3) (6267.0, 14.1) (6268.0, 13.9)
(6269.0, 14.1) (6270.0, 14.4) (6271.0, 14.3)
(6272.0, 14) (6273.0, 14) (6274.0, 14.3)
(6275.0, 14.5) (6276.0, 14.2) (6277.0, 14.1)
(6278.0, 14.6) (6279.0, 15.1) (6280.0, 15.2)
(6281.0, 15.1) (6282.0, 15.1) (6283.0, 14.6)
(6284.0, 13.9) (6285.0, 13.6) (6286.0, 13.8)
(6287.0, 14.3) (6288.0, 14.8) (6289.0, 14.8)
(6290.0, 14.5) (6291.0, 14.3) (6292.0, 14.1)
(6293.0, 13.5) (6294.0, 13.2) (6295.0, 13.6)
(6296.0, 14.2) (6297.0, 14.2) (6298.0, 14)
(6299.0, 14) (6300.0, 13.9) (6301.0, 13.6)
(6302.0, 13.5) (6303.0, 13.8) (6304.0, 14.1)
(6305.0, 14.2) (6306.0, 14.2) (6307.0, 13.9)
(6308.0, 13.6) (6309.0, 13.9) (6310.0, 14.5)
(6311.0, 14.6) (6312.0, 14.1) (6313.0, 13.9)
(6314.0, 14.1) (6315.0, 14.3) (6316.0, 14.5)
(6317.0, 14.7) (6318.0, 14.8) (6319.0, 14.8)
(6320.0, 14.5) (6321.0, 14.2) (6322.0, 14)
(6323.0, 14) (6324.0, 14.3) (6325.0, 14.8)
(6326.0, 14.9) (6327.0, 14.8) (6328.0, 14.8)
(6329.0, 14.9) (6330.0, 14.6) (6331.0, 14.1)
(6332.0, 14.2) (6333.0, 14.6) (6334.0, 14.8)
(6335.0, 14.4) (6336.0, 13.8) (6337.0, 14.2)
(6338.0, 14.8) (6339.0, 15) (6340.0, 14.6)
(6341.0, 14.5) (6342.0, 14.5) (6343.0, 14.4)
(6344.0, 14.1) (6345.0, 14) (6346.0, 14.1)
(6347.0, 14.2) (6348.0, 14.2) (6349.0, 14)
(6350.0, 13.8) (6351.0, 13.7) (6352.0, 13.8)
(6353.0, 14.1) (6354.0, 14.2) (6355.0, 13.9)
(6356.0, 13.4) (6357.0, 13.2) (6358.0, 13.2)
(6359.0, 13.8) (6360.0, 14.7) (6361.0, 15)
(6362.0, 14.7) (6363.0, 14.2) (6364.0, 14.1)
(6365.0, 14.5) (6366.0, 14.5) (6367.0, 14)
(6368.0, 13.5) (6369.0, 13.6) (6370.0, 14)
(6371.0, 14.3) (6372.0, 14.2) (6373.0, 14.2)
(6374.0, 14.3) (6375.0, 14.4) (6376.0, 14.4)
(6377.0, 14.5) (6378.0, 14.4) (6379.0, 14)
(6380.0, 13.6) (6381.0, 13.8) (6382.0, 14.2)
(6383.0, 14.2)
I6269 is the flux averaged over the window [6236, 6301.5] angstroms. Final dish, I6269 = 14.2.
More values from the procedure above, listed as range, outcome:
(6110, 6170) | 14.3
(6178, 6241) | 14.1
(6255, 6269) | 14.5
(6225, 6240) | 13.8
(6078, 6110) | 14.9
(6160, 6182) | 14.1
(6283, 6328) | 14.2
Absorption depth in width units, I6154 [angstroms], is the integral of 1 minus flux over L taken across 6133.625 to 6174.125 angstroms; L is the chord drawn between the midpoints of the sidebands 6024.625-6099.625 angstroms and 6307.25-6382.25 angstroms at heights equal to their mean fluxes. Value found 0.8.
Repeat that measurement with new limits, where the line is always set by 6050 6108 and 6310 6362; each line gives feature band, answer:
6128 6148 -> 0.3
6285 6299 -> 0.3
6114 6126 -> 0.0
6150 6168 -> 0.8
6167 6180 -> 0.0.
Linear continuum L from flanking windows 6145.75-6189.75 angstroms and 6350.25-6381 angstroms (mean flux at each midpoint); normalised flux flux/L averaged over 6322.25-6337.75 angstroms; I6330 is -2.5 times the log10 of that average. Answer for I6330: -0.03 mag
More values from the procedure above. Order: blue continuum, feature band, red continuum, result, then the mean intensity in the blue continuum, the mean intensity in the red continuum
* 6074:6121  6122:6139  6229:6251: 0.04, 14.9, 13.9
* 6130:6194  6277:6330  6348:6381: -0.01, 14.3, 14.1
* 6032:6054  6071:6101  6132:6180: -0.01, 14.8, 14.3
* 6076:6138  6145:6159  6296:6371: 0.00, 14.7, 14.2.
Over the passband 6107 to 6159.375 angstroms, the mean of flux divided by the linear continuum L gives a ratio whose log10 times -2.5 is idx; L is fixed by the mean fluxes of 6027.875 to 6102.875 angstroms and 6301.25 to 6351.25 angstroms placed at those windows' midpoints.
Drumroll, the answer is 0.01 mag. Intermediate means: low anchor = 14.7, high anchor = 14.3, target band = 14.6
